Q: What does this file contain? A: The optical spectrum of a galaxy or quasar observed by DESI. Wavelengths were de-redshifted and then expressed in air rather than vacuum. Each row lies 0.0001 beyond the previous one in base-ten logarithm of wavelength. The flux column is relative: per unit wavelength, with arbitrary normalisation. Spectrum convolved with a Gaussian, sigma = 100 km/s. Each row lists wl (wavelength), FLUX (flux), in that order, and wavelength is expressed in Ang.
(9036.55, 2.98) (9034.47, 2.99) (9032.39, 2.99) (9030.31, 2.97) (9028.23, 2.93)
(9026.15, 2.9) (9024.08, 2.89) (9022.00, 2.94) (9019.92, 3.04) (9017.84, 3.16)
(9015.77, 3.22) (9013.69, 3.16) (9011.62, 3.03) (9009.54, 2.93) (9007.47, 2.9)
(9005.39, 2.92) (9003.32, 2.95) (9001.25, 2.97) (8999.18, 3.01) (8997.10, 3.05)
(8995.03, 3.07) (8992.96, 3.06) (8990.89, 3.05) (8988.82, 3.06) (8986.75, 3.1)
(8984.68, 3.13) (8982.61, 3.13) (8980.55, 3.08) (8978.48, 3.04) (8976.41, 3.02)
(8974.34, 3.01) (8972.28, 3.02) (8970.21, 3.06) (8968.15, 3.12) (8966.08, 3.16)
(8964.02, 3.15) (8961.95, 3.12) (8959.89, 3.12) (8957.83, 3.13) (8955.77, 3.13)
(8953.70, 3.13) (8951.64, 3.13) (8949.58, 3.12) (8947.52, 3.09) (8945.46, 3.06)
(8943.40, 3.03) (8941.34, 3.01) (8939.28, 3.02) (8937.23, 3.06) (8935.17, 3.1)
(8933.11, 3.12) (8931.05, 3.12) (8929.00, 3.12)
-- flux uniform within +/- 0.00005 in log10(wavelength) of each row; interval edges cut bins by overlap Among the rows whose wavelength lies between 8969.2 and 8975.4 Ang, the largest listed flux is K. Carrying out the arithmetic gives 3.06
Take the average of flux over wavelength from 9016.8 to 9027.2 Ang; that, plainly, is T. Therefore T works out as 2.99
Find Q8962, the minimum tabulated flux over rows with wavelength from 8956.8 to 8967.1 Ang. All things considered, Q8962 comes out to 3.12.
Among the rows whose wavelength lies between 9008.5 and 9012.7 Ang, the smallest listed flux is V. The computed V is 2.93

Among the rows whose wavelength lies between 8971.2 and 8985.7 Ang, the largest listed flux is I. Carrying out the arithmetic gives 3.13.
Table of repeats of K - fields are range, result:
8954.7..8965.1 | 3.15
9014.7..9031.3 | 3.22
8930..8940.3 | 3.12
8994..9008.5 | 3.07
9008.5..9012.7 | 3.03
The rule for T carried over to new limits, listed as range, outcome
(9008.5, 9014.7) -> 3.04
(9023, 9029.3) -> 2.91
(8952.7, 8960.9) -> 3.13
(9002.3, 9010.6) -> 2.92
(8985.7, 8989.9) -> 3.08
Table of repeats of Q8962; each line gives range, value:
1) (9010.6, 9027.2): 2.89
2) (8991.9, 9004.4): 2.95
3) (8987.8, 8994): 3.05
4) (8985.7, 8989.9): 3.06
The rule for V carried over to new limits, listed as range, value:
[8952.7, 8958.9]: 3.13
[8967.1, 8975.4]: 3.01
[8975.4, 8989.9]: 3.02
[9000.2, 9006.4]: 2.92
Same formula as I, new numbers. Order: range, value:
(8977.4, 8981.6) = 3.08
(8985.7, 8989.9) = 3.1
